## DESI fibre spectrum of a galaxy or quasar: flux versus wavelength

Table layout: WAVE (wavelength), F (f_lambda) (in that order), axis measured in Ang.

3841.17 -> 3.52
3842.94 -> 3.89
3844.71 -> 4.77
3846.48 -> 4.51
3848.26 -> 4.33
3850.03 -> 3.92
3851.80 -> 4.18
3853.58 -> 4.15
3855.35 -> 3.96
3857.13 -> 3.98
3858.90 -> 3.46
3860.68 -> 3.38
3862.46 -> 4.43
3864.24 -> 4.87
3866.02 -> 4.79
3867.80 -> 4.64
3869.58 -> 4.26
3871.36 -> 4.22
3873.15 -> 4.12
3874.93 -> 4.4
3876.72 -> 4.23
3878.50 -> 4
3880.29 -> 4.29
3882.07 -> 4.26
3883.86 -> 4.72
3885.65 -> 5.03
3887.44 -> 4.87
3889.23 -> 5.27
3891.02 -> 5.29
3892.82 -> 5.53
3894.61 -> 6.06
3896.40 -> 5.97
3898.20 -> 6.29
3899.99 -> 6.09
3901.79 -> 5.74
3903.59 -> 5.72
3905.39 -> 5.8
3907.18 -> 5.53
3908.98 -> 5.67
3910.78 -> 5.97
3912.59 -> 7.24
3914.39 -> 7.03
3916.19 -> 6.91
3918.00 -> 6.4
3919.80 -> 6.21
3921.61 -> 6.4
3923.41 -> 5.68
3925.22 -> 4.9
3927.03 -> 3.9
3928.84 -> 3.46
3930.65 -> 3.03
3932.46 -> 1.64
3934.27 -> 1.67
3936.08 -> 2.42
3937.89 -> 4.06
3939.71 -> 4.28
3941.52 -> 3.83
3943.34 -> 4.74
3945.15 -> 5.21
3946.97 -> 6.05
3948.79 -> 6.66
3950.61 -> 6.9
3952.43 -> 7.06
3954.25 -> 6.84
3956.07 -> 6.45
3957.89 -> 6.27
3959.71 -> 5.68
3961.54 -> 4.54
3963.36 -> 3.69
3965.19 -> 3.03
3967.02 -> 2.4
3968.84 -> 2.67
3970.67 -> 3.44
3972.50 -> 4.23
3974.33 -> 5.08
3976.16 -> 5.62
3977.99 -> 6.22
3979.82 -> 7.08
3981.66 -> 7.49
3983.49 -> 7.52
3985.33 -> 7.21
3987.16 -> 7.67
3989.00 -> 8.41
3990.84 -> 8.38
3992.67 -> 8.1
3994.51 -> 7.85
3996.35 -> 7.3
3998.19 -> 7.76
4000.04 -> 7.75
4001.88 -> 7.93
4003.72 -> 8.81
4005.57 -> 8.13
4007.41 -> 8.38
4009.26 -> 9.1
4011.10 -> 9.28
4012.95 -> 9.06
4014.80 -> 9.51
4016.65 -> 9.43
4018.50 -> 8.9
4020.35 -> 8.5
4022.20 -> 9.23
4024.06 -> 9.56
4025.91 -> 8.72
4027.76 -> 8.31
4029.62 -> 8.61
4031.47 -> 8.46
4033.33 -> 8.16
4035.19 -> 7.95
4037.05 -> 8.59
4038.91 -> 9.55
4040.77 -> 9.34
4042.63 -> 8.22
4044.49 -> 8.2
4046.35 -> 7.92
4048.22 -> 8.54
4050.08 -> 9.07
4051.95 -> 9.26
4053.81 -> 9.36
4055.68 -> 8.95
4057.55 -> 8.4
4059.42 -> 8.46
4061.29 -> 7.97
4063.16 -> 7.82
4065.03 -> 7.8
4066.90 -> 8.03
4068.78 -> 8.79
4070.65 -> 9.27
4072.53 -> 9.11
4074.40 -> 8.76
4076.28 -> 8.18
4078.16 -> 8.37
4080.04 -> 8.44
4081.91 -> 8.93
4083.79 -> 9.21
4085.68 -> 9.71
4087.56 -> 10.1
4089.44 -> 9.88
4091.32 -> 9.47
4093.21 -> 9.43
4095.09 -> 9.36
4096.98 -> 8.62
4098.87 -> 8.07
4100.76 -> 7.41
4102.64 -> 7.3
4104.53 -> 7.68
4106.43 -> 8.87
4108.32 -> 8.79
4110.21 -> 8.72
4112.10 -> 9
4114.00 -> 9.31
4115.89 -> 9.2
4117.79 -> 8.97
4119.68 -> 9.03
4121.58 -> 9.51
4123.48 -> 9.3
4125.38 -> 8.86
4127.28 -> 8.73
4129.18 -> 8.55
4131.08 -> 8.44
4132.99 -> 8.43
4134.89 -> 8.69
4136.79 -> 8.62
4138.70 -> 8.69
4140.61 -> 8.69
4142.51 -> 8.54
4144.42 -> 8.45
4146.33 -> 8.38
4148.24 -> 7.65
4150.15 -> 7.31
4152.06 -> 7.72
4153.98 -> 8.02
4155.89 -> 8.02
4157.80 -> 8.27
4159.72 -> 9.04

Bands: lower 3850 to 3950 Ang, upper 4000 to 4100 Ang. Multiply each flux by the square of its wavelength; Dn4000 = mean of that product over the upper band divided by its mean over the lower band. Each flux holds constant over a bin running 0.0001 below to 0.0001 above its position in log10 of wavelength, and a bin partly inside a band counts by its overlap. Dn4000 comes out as 1.95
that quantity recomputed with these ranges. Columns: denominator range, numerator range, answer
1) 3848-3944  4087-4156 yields 2.03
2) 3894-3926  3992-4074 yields 1.50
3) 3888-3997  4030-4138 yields 1.68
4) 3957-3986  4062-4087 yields 1.78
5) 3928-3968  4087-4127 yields 2.12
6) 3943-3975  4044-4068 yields 1.76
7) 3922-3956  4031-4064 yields 1.94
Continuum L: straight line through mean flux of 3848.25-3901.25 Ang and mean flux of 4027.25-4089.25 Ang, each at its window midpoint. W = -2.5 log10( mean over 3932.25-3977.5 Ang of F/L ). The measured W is 0.35 mag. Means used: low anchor 4.65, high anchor 8.68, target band 4.64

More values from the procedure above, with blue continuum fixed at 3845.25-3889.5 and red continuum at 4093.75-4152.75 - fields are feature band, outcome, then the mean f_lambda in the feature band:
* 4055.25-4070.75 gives -0.105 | 8.32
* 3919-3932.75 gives 0.169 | 4.51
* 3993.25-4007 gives -0.216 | 7.95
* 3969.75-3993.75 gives -0.071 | 6.66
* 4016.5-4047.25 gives -0.226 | 8.67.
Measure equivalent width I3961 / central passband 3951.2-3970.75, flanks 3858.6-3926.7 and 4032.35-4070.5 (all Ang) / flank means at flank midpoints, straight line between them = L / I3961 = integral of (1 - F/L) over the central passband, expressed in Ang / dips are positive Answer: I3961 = 5.33 Ang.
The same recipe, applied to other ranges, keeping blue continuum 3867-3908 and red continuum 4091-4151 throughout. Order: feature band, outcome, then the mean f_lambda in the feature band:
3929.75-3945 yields 6.6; 3.31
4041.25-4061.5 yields -2.8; 8.62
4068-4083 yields -1.5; 8.74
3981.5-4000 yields -3.2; 7.78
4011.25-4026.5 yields -4.5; 9.13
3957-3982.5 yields 6.1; 4.81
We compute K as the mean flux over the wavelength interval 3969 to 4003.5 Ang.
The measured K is 6.89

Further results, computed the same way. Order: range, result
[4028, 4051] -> 8.54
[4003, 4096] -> 8.81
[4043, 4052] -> 8.51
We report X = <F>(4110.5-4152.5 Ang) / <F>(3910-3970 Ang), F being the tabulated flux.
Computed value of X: 1.75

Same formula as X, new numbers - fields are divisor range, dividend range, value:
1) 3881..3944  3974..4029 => 1.60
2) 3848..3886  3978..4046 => 1.97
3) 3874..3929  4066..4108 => 1.60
